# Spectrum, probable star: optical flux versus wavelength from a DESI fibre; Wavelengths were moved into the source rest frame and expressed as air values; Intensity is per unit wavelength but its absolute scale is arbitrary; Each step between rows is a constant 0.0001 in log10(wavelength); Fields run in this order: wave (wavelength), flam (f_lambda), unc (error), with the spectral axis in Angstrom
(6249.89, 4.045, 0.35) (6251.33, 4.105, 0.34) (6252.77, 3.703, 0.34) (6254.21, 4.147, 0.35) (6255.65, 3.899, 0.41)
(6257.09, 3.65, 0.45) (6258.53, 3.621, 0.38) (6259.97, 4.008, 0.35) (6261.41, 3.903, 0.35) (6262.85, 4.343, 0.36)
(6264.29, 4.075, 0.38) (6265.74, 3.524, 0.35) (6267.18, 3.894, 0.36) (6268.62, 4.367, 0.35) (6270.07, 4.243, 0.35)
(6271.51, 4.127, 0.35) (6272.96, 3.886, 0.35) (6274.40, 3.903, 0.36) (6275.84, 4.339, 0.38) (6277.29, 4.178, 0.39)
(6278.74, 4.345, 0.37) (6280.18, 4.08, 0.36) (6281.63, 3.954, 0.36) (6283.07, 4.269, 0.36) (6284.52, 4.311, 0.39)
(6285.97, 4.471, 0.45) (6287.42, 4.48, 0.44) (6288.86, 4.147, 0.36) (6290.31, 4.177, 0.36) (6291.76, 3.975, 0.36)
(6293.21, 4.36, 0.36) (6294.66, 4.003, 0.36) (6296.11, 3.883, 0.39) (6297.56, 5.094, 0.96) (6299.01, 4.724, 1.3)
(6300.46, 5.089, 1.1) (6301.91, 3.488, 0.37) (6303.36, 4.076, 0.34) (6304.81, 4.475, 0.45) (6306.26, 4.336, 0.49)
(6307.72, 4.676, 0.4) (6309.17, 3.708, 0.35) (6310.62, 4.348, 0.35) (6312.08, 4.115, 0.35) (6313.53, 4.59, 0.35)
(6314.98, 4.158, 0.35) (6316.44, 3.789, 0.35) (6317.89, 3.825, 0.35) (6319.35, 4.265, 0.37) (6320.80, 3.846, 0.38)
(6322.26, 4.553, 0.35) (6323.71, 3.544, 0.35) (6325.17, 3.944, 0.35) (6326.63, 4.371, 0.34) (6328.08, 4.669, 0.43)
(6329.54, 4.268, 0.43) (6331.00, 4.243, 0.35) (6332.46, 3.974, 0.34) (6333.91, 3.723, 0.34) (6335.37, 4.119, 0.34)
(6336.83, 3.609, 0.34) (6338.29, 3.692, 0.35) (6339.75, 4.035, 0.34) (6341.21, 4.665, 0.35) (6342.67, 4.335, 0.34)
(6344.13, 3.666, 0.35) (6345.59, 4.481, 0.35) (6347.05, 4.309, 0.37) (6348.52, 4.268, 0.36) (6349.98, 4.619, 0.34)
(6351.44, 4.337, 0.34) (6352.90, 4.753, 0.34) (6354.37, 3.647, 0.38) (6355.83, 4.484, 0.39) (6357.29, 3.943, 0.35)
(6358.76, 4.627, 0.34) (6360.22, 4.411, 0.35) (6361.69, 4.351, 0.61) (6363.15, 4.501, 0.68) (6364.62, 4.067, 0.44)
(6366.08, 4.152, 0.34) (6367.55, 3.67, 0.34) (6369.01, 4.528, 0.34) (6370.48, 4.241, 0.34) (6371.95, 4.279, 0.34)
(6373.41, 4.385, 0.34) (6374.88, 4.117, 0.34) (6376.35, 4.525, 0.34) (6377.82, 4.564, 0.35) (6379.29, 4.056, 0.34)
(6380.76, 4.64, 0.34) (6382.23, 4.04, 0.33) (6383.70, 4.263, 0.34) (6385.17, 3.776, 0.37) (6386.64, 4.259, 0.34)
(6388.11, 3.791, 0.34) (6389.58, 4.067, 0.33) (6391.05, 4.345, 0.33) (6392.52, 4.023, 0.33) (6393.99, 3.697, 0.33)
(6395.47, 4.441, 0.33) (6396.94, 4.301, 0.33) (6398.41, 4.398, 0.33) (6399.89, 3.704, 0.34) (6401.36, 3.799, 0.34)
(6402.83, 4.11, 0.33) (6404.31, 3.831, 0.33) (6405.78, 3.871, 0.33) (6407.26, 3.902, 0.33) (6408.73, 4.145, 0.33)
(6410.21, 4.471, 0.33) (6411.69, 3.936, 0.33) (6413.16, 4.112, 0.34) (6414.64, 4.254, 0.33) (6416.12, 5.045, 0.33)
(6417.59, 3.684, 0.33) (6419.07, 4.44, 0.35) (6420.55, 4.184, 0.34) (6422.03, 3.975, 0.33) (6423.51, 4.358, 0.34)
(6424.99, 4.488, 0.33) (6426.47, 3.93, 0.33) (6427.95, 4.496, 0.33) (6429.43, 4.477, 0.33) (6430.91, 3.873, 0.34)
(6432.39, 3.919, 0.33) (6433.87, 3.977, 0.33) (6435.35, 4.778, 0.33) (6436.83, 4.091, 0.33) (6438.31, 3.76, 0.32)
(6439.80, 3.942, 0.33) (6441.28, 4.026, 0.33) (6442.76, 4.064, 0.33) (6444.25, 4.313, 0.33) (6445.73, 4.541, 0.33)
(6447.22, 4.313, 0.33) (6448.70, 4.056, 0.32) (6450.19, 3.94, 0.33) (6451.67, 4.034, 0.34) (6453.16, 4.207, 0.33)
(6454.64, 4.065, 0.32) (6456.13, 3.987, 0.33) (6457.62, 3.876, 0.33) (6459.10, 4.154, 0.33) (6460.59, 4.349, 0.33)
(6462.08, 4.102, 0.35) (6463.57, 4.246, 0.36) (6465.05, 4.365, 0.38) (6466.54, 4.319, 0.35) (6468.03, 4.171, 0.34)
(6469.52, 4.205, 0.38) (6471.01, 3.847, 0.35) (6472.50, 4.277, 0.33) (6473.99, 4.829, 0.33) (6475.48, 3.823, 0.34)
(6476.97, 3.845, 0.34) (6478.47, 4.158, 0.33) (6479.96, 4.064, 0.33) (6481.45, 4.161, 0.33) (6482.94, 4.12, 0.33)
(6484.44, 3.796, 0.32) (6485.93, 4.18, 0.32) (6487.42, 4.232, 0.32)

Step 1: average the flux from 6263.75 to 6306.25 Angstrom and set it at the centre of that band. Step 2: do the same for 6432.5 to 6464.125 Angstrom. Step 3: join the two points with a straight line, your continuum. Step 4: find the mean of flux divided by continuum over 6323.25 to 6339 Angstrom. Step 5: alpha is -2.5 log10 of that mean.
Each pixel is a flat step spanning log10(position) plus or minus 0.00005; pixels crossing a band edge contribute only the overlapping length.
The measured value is 0.04 mag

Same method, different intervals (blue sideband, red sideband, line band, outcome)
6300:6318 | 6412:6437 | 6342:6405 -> 0.01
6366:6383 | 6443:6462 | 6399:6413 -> 0.06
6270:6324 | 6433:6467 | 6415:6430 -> -0.04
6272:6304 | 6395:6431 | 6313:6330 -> 0.02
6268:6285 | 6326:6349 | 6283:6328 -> -0.02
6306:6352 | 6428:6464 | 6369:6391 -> -0.02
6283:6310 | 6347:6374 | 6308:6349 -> 0.05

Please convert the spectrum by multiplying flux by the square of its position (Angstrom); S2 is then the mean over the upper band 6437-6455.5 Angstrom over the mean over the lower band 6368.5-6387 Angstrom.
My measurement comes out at 1.0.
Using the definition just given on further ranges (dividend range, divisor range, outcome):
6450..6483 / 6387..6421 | 1.03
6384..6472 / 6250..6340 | 1.05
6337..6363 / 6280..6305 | 1.01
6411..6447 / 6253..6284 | 1.09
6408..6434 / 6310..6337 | 1.06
